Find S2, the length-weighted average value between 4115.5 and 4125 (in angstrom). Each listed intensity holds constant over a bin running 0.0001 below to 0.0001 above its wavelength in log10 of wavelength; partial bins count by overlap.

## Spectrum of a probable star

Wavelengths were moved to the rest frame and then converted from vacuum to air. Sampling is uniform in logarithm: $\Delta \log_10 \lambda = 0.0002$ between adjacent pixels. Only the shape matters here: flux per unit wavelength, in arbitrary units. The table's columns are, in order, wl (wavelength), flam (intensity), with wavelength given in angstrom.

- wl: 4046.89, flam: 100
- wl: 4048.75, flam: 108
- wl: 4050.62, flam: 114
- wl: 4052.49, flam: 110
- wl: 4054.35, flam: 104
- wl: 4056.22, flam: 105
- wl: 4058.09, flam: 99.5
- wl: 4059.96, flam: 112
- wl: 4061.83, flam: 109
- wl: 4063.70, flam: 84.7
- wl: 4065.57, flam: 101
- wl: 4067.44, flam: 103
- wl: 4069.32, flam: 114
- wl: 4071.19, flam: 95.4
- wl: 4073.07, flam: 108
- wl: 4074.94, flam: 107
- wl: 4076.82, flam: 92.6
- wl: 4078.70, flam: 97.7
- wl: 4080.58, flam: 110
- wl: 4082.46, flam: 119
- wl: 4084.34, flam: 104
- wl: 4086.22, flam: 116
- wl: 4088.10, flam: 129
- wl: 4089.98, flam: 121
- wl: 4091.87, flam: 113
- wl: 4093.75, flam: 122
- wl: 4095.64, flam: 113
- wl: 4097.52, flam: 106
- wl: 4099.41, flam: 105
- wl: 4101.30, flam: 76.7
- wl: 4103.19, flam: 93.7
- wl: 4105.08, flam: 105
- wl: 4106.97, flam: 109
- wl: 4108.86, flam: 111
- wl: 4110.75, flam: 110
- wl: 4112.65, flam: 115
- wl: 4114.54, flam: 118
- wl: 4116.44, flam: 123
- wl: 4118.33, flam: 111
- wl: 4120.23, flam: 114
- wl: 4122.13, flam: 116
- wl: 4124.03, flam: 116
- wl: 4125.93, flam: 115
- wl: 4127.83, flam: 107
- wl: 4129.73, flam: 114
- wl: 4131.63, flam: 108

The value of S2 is 116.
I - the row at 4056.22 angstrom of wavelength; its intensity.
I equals 105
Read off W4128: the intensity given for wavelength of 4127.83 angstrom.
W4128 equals 107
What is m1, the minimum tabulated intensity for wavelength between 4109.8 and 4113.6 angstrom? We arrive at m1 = 110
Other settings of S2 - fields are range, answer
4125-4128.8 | 111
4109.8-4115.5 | 114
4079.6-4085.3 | 111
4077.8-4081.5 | 104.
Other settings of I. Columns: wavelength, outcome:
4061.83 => 109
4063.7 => 84.7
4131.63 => 108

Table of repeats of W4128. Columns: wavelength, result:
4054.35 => 104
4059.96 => 112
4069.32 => 114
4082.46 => 119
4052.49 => 110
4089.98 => 121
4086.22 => 116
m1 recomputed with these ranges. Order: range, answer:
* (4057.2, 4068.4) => 84.7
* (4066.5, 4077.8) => 92.6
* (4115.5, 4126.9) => 111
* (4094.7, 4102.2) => 76.7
